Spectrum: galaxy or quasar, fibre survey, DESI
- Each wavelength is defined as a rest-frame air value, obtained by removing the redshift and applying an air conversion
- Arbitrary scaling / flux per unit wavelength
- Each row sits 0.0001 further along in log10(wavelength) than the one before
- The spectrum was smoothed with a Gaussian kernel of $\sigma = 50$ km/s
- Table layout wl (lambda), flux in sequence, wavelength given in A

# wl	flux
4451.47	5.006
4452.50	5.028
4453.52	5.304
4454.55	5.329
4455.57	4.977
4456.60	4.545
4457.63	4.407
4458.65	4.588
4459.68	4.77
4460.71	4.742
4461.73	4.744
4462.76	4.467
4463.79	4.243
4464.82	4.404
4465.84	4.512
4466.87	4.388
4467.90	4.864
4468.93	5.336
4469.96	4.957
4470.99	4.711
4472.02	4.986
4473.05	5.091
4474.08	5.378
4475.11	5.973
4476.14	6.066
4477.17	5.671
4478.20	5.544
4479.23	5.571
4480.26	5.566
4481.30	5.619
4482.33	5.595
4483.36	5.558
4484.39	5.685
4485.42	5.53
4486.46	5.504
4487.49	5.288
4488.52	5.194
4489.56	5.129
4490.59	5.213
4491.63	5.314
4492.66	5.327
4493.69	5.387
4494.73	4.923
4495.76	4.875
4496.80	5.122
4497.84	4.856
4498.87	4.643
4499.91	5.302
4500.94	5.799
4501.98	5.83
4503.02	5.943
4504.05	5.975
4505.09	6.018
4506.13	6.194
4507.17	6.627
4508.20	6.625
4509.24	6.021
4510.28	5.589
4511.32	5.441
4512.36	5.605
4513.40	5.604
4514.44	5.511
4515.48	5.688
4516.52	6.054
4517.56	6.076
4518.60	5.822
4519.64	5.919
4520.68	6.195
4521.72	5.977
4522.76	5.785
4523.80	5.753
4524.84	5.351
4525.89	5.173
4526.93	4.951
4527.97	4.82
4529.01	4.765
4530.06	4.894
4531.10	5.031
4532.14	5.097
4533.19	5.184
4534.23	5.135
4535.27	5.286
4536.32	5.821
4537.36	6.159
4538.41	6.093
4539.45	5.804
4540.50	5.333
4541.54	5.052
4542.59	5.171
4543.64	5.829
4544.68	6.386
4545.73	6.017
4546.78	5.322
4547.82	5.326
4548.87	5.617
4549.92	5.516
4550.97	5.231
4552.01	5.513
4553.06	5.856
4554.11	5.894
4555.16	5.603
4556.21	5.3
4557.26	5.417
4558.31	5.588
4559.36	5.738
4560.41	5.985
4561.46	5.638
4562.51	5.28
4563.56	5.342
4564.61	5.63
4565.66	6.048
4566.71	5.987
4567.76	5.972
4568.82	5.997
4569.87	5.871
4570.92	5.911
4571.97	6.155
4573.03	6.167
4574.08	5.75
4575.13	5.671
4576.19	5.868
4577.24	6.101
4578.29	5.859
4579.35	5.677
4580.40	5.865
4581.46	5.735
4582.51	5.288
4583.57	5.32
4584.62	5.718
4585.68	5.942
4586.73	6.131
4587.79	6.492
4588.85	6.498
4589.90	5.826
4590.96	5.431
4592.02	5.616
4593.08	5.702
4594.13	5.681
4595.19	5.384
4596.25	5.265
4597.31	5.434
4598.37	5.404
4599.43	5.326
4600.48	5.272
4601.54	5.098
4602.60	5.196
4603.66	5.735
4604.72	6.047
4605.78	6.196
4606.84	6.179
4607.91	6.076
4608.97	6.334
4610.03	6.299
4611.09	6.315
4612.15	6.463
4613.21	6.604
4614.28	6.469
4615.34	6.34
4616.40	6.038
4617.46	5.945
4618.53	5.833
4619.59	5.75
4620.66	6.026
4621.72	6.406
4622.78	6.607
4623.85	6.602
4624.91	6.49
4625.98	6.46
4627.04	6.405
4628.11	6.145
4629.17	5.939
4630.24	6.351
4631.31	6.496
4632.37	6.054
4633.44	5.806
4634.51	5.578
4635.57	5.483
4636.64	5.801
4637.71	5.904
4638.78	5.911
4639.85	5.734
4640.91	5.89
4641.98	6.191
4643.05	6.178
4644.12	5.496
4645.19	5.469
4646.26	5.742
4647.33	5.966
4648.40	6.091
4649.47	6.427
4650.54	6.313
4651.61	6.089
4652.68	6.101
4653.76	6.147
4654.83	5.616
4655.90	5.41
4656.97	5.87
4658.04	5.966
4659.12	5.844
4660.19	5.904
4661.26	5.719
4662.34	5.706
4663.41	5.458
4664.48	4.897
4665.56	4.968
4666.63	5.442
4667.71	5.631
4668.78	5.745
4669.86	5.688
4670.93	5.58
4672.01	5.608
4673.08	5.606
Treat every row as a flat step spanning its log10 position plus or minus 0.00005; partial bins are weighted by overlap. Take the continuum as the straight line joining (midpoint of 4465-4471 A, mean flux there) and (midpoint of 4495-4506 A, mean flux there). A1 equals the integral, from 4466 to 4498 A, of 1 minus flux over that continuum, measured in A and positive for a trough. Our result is -1.4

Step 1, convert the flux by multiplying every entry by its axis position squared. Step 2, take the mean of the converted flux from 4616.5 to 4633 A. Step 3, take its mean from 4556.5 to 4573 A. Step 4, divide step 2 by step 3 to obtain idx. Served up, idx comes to 1.11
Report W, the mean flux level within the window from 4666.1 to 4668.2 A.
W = 5.52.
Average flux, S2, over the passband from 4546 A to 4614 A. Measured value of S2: 5.76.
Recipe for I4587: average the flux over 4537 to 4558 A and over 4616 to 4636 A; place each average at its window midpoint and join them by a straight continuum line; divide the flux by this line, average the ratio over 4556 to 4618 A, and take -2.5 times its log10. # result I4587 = 0.01 mag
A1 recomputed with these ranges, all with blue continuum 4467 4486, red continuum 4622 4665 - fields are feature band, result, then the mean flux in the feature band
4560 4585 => -0.3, 5.79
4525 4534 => 0.9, 5.01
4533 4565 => 0.3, 5.59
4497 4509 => -0.6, 5.79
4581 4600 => 0.4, 5.68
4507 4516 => -0.5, 5.83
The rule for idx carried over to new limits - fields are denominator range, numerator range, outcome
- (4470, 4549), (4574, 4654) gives 1.13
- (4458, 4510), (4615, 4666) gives 1.20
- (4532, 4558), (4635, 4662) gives 1.11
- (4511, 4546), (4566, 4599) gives 1.07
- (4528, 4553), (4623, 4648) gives 1.15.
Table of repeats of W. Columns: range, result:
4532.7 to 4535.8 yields 5.21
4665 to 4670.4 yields 5.49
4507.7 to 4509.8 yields 6.3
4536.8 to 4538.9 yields 6.12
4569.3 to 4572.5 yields 5.99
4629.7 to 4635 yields 6.05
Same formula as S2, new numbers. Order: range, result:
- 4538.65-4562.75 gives 5.59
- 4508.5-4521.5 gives 5.81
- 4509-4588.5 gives 5.65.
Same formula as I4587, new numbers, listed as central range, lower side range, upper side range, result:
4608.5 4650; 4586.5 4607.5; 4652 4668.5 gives -0.080 mag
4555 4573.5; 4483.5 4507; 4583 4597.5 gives -0.018 mag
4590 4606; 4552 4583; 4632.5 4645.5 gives 0.051 mag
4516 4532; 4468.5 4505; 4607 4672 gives 0.007 mag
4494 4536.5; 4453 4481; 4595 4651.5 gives -0.046 mag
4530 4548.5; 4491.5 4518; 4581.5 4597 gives 0.031 mag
